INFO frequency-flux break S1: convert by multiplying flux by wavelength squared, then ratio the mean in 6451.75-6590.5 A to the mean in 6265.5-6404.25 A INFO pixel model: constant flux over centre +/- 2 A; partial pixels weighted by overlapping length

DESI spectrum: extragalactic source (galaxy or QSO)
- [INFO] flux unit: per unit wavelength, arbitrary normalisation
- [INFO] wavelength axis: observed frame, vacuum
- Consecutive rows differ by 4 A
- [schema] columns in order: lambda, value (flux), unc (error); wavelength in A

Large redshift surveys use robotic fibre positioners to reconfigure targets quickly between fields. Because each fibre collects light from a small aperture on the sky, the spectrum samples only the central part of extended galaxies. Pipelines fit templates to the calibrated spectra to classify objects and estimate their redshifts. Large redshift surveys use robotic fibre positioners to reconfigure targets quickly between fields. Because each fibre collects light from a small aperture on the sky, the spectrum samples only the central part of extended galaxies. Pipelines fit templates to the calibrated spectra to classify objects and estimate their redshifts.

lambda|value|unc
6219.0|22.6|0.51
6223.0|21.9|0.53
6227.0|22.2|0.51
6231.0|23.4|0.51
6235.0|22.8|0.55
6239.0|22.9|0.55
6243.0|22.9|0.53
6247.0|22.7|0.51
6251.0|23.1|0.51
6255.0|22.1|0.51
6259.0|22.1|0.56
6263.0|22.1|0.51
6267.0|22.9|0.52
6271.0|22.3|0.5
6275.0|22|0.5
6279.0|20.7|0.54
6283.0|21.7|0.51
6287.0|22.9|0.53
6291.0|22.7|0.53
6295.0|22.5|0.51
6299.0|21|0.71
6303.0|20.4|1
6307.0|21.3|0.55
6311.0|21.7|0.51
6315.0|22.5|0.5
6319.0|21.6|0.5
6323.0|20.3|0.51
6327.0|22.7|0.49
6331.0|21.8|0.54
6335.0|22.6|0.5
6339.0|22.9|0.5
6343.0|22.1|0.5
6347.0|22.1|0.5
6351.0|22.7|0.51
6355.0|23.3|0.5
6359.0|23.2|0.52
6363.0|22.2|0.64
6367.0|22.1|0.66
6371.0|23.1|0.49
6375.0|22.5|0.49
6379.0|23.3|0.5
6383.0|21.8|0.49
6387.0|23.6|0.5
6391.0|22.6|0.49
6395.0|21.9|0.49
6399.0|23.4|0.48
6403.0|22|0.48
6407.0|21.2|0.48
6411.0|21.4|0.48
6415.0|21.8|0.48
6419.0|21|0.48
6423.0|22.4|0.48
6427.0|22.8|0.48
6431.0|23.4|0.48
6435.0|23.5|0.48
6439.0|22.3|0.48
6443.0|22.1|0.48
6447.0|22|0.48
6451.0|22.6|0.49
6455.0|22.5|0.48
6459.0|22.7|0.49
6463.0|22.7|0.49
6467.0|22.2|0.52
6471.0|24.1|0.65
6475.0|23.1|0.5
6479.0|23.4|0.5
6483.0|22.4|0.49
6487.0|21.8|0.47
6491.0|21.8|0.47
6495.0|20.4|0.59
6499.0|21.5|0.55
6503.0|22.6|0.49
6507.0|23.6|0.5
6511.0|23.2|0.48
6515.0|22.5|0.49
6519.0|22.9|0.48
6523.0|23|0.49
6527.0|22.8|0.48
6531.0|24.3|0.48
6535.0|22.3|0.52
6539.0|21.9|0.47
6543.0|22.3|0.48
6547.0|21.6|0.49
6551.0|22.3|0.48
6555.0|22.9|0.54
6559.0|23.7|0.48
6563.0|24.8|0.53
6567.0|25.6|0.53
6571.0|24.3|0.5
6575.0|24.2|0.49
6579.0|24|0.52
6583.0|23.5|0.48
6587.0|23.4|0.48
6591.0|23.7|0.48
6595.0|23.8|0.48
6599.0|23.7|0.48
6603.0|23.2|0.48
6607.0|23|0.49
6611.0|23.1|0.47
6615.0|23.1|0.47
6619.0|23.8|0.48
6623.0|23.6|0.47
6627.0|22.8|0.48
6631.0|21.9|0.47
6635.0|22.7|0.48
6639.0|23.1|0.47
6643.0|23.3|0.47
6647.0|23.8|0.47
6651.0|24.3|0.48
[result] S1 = 1.09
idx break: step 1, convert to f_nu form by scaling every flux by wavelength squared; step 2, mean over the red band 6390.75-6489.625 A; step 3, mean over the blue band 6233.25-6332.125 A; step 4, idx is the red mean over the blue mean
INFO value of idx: 1.07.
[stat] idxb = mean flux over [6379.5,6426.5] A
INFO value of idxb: 22.2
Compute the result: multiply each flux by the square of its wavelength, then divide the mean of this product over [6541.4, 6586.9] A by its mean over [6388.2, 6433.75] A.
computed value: 1.1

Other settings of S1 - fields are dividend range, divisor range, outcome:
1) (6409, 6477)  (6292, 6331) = 1.09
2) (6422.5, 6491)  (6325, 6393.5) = 1.03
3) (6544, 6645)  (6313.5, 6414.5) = 1.12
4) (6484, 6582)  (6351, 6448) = 1.06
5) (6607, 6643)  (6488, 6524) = 1.07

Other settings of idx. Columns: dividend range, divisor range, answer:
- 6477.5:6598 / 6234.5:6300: 1.12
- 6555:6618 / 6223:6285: 1.18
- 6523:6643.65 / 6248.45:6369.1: 1.15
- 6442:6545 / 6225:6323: 1.09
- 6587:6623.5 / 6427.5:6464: 1.09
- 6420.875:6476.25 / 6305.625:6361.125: 1.06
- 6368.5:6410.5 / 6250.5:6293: 1.05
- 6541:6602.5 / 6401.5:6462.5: 1.11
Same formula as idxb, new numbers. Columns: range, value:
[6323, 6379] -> 22.5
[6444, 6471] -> 22.6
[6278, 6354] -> 21.9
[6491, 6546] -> 22.5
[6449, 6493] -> 22.7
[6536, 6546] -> 22.1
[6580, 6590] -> 23.5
